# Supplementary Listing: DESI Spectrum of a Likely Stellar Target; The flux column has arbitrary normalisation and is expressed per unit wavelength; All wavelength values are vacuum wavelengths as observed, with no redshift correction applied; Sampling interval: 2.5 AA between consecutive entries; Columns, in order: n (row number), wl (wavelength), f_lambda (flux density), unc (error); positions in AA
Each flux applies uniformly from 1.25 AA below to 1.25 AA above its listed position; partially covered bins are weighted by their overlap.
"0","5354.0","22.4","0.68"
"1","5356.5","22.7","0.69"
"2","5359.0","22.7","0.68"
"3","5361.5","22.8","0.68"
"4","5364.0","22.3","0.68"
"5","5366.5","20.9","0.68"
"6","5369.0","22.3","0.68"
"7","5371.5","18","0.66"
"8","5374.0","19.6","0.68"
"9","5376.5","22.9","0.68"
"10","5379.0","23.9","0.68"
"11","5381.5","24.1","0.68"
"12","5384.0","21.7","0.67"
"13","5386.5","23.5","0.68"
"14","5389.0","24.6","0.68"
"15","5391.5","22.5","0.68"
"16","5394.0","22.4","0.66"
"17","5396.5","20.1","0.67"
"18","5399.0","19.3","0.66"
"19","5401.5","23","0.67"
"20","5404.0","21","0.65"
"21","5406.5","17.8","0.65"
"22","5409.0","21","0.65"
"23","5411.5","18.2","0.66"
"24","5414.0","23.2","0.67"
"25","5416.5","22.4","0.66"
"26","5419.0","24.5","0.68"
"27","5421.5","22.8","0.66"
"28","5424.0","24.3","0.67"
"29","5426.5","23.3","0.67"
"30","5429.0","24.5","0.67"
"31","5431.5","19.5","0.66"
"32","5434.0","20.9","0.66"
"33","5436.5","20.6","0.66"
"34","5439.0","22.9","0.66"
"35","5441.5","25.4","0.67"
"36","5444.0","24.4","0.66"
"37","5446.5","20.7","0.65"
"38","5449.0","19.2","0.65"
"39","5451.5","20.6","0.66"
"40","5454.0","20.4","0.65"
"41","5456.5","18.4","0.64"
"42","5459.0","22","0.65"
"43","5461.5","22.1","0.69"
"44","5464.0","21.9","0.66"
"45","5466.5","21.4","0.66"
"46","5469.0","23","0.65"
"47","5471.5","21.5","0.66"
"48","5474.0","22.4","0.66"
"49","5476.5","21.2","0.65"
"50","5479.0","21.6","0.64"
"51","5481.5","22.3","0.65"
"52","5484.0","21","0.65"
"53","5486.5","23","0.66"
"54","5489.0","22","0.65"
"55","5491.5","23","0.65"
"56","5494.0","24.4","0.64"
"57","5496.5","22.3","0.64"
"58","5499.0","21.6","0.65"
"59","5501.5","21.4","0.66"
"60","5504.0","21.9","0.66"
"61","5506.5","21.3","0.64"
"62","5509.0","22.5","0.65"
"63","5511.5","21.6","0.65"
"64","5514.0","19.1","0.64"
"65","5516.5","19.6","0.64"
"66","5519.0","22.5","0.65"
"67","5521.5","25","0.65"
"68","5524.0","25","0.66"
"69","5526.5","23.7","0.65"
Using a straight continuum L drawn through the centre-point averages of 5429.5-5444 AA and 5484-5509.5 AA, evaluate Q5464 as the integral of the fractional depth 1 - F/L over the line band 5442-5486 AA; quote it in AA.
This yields 1.44 AA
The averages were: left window 22.2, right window 22.3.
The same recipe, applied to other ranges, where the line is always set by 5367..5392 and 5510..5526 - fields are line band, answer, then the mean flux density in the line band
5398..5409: 0.9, 20.4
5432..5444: -0.1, 22.5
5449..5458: 1.0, 19.8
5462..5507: 0.3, 22.1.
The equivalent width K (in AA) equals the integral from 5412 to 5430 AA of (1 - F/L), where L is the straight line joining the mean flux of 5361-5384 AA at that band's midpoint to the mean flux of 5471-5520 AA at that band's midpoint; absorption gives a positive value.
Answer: -1.2 AA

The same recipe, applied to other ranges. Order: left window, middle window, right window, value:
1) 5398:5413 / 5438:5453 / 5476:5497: -0.7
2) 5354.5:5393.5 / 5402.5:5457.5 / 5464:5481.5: 1.0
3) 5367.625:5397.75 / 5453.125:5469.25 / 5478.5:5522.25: 0.6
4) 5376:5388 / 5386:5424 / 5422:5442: 1.9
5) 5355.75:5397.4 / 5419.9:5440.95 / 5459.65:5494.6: -0.3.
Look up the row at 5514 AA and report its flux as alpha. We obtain 19.1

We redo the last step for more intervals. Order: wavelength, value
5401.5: 23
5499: 21.6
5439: 22.9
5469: 23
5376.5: 22.9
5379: 23.9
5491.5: 23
